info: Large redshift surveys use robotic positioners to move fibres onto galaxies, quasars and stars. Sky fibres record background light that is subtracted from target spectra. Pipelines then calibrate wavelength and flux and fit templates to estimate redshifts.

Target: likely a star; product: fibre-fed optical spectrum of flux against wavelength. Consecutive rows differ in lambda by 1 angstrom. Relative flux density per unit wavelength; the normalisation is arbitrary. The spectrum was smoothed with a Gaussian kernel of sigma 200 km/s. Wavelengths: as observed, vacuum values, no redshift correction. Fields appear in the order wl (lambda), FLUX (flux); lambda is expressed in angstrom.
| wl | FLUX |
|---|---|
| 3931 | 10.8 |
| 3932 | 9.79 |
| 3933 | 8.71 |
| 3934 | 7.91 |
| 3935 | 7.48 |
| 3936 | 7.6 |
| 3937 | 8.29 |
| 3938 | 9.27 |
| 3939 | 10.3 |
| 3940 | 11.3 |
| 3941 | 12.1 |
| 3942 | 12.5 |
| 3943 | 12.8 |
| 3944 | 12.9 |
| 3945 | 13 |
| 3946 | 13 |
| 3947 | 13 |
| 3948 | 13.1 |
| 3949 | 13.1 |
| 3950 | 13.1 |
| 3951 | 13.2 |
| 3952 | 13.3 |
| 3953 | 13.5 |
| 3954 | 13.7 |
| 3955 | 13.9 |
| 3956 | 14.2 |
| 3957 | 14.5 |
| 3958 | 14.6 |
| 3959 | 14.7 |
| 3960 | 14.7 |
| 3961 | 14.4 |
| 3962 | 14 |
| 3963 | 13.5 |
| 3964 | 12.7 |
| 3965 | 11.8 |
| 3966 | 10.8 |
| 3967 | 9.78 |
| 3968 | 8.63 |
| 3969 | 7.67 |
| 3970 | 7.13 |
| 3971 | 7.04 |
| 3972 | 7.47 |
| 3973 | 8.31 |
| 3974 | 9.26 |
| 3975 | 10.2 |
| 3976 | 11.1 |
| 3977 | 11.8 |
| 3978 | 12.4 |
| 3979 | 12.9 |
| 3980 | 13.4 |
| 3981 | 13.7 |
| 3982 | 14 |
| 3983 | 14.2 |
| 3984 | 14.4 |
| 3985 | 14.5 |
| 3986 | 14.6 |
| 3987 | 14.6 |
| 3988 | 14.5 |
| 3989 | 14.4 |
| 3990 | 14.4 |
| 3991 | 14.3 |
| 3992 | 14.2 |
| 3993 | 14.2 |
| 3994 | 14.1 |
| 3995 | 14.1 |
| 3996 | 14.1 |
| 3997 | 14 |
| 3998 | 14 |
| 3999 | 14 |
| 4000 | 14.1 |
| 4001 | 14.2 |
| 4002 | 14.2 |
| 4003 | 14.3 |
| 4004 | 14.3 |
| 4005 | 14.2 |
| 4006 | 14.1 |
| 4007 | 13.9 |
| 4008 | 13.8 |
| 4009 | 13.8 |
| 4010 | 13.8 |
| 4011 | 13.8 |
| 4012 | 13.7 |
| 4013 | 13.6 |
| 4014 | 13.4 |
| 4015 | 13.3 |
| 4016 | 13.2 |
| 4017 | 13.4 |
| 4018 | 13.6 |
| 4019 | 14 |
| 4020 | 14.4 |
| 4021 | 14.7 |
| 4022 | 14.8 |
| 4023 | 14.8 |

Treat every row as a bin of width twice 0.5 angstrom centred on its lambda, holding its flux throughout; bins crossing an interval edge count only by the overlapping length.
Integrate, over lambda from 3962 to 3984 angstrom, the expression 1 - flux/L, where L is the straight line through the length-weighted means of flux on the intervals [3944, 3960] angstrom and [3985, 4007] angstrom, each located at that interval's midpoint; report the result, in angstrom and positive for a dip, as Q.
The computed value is 4.6 angstrom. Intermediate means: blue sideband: 13.6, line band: 11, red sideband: 14.2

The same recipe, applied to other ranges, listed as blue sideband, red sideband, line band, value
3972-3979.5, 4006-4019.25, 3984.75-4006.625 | -3.6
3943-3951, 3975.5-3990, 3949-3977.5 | 3.2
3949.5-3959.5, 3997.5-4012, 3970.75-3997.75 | 2.1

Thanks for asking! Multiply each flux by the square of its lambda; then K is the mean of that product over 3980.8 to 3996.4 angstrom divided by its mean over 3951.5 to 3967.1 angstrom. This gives 1.1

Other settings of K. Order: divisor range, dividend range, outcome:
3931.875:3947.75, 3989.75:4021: 1.35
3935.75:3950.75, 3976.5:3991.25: 1.20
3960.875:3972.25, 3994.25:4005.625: 1.39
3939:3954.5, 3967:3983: 0.83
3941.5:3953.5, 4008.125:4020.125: 1.08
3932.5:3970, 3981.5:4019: 1.21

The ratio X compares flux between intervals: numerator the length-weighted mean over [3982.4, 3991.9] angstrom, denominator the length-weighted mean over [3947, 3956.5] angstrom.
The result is 1.07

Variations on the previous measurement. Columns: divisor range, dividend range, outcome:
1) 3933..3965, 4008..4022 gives 1.11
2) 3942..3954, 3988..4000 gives 1.08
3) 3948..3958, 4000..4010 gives 1.03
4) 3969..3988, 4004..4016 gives 1.18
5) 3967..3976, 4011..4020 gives 1.61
